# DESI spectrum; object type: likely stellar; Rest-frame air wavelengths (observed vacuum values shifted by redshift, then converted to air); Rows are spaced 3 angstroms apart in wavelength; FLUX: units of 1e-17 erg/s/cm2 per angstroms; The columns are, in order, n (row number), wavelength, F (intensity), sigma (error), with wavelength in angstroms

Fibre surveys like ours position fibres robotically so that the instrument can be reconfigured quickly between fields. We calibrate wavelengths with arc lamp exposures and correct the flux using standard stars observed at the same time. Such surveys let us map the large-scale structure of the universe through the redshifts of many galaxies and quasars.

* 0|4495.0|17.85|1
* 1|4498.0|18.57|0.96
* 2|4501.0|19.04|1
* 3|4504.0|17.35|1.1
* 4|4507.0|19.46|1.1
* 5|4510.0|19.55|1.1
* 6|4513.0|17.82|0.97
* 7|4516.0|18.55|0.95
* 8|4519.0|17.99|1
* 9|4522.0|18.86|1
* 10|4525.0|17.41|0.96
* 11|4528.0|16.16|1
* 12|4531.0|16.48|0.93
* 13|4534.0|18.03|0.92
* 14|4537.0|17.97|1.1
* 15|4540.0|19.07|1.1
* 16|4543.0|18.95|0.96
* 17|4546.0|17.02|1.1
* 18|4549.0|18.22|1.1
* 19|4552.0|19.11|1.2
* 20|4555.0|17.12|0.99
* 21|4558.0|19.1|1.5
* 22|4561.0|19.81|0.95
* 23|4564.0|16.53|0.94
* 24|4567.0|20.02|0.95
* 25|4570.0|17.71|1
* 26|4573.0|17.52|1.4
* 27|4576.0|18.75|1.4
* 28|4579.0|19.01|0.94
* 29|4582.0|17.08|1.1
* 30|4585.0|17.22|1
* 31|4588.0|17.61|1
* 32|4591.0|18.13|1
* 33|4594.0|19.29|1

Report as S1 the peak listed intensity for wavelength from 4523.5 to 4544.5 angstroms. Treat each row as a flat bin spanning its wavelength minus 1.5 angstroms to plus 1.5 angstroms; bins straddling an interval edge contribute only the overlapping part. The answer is 19.07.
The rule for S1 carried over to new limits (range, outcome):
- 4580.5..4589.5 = 17.61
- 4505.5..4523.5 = 19.55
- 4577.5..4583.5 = 19.01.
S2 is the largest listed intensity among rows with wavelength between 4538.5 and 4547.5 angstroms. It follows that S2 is 19.07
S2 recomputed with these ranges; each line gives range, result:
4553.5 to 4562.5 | 19.81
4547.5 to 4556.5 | 19.11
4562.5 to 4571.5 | 20.02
